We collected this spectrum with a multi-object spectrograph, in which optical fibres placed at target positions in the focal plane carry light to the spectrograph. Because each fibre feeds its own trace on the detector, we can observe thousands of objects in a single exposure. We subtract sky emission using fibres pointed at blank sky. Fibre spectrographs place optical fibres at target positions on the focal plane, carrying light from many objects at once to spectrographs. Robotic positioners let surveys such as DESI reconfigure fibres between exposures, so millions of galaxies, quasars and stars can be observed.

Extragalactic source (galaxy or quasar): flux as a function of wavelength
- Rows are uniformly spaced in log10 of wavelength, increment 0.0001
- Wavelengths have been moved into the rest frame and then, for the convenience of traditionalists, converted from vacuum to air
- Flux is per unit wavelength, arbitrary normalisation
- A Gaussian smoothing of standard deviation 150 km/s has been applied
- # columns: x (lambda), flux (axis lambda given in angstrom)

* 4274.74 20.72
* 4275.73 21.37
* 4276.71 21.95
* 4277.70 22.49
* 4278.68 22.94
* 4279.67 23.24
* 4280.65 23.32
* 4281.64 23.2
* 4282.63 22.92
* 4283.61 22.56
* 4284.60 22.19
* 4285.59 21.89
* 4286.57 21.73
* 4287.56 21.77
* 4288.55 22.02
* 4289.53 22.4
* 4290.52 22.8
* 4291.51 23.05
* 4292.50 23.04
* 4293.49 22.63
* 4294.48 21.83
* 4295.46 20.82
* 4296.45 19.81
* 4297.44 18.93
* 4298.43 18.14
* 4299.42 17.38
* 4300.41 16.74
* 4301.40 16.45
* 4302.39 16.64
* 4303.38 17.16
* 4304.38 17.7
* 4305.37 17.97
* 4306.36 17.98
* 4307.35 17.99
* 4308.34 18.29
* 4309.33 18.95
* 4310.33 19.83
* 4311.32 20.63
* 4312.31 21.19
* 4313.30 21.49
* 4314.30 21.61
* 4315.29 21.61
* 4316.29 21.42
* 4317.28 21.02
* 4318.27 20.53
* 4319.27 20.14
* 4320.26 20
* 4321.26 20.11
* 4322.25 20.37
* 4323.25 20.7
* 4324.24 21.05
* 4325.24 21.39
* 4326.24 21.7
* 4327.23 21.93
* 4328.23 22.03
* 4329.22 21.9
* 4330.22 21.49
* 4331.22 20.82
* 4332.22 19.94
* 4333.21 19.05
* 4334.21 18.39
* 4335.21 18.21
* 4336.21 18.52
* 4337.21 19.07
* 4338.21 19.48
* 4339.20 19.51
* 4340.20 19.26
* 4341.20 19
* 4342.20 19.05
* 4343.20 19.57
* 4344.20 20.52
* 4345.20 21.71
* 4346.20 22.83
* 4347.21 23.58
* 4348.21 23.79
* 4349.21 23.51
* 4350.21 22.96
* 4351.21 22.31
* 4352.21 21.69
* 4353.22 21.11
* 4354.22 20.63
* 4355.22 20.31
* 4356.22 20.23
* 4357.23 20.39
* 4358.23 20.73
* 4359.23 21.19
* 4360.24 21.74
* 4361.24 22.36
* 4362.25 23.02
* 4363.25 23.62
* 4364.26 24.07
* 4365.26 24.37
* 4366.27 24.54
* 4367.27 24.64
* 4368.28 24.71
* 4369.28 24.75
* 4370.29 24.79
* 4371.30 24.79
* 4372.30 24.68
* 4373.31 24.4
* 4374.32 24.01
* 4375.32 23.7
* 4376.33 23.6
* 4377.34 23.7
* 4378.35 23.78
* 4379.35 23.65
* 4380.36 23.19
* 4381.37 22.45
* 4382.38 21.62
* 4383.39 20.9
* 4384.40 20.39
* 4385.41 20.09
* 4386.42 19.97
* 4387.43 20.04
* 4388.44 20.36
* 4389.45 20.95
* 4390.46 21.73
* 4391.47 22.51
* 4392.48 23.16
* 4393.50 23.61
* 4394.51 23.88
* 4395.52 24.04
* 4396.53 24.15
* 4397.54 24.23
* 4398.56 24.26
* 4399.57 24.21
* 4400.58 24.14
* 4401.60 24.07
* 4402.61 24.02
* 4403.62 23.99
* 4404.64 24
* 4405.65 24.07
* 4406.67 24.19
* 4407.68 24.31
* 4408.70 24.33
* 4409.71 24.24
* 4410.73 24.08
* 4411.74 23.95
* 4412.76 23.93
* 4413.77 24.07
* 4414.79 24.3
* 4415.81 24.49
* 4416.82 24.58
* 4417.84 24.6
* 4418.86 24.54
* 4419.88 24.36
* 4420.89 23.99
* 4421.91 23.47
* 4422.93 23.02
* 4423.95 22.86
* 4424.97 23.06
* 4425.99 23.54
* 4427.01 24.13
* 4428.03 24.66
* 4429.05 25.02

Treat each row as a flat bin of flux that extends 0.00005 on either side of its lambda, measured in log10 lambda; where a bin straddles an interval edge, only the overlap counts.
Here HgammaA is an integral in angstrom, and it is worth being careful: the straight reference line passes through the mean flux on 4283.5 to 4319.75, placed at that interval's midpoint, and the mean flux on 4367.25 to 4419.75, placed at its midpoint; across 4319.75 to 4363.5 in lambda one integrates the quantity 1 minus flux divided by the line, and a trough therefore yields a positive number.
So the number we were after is 1.4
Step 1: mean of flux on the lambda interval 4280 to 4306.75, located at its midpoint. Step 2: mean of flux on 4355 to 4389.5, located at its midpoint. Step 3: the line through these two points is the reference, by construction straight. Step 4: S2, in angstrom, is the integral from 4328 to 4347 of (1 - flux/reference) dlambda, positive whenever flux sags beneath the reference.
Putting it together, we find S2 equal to 1.5 angstrom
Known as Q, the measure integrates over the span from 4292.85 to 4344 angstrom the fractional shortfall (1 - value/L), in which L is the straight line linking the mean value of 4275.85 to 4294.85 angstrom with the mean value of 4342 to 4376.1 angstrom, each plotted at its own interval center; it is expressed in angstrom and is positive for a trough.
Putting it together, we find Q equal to 6.39 angstrom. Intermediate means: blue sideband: 22.5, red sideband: 22.7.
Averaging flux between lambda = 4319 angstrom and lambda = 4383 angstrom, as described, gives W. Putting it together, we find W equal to 21.8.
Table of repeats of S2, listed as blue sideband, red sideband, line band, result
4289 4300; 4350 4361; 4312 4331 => -0.1 angstrom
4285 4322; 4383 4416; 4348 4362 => 0.1 angstrom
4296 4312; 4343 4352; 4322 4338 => 0.2 angstrom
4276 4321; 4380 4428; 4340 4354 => 0.2 angstrom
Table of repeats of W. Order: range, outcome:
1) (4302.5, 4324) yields 19.8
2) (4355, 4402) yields 22.9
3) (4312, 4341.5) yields 20.4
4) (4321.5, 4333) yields 21.1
